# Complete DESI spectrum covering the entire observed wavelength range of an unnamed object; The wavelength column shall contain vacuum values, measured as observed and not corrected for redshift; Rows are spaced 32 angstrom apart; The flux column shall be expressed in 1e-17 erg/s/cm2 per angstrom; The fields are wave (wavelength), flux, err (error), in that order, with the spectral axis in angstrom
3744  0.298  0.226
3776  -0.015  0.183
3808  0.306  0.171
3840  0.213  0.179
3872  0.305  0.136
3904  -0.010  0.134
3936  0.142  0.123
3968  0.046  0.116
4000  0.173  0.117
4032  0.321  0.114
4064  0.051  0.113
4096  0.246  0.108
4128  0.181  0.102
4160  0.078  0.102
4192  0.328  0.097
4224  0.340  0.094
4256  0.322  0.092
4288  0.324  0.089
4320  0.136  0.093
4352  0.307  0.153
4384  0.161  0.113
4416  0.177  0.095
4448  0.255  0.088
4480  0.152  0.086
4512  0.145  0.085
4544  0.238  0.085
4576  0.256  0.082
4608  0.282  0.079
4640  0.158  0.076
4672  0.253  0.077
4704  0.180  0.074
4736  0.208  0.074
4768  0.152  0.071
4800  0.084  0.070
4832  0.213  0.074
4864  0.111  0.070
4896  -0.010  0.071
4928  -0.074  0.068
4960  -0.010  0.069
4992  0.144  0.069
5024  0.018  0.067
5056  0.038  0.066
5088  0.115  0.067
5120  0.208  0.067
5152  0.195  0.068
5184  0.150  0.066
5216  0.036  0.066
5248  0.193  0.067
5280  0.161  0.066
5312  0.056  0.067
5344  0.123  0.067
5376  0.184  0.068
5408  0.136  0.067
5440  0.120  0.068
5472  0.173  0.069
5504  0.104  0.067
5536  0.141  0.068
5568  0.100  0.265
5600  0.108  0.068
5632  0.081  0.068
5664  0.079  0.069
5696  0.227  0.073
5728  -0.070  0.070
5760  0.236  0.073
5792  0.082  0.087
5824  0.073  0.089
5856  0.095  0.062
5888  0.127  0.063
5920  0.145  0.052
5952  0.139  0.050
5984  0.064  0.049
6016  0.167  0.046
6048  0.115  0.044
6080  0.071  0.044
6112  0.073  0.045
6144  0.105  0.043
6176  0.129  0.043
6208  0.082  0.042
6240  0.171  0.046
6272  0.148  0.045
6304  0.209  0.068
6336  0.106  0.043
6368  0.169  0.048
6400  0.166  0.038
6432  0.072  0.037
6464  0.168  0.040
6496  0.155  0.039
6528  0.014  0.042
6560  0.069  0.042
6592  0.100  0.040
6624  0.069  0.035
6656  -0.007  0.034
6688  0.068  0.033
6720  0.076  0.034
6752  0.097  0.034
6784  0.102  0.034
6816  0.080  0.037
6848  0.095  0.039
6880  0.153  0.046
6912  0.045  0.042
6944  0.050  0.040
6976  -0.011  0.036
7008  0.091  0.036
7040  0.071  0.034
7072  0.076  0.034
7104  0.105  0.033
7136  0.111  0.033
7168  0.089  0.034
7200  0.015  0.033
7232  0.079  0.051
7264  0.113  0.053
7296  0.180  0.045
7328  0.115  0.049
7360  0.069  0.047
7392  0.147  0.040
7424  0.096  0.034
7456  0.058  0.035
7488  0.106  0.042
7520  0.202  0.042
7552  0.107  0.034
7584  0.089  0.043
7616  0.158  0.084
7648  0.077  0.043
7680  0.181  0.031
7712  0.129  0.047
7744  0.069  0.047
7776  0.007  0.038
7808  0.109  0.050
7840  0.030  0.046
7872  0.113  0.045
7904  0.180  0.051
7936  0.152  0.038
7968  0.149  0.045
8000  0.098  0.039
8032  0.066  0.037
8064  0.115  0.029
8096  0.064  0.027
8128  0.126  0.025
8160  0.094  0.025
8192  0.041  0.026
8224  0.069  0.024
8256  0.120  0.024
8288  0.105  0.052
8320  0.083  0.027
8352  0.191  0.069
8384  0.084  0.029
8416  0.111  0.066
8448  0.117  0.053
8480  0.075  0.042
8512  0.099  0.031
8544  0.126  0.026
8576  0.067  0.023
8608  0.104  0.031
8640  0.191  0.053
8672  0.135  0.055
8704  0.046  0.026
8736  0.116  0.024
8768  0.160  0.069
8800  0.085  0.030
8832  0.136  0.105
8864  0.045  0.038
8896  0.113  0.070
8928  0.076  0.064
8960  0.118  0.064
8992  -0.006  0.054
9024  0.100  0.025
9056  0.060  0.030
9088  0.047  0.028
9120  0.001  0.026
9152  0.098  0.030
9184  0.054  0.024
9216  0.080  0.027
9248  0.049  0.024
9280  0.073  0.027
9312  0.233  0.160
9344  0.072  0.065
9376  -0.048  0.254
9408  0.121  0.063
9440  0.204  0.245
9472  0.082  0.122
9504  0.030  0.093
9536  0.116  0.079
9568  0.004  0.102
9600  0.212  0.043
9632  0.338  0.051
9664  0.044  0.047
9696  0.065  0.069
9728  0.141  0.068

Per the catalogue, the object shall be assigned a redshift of 1.581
